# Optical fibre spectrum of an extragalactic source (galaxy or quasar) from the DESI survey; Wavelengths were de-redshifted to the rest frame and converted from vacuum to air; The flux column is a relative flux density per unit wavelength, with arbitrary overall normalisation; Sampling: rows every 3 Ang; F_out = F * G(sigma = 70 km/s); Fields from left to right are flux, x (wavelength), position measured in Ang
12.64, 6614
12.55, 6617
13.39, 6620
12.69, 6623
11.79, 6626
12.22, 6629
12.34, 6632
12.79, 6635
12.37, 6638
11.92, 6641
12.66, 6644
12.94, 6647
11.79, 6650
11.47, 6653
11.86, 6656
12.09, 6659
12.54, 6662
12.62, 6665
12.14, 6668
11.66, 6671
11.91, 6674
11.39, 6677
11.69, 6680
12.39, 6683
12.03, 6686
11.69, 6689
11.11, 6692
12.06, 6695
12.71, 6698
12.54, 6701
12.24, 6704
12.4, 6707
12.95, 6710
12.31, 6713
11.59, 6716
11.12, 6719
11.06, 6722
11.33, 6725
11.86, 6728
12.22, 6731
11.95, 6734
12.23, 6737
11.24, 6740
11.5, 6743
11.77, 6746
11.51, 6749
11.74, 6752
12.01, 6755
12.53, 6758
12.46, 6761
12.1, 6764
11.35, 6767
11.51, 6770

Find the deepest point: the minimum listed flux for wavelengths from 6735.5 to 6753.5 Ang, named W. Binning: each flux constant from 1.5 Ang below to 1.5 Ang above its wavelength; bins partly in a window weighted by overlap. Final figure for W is 11.24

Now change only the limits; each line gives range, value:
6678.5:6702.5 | 11.11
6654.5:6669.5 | 11.86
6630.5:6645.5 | 11.92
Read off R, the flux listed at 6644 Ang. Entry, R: 12.66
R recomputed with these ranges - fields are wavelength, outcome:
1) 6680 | 11.69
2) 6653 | 11.47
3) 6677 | 11.39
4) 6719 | 11.12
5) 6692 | 11.11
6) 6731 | 12.22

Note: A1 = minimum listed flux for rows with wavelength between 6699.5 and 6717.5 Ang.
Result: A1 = 11.59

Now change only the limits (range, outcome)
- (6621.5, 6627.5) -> 11.79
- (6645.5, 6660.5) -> 11.47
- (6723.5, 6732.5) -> 11.33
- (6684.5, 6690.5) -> 11.69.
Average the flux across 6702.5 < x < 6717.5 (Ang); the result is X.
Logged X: 12.3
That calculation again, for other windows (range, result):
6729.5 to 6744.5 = 11.8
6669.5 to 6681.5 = 11.7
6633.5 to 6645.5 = 12.4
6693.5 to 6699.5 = 12.4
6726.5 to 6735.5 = 12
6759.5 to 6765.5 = 12.3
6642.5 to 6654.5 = 12.2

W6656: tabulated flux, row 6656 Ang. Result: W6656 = 11.86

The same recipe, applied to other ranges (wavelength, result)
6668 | 12.14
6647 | 12.94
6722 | 11.06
